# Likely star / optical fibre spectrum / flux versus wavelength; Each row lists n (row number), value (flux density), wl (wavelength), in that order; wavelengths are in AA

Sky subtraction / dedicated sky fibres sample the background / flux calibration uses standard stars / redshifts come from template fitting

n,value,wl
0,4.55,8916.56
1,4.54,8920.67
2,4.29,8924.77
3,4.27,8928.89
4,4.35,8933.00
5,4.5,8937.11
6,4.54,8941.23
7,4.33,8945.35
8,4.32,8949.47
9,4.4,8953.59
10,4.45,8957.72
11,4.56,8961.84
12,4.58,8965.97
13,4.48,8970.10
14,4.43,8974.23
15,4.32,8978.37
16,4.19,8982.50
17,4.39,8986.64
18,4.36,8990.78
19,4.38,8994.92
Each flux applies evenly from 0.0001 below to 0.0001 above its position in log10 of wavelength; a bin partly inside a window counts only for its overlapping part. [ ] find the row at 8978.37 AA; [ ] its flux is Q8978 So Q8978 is 4.32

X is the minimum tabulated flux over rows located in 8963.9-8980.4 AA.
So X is 4.32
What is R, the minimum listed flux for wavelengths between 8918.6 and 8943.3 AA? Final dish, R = 4.27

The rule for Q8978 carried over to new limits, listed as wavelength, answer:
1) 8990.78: 4.36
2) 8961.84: 4.56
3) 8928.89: 4.27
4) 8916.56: 4.55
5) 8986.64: 4.39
